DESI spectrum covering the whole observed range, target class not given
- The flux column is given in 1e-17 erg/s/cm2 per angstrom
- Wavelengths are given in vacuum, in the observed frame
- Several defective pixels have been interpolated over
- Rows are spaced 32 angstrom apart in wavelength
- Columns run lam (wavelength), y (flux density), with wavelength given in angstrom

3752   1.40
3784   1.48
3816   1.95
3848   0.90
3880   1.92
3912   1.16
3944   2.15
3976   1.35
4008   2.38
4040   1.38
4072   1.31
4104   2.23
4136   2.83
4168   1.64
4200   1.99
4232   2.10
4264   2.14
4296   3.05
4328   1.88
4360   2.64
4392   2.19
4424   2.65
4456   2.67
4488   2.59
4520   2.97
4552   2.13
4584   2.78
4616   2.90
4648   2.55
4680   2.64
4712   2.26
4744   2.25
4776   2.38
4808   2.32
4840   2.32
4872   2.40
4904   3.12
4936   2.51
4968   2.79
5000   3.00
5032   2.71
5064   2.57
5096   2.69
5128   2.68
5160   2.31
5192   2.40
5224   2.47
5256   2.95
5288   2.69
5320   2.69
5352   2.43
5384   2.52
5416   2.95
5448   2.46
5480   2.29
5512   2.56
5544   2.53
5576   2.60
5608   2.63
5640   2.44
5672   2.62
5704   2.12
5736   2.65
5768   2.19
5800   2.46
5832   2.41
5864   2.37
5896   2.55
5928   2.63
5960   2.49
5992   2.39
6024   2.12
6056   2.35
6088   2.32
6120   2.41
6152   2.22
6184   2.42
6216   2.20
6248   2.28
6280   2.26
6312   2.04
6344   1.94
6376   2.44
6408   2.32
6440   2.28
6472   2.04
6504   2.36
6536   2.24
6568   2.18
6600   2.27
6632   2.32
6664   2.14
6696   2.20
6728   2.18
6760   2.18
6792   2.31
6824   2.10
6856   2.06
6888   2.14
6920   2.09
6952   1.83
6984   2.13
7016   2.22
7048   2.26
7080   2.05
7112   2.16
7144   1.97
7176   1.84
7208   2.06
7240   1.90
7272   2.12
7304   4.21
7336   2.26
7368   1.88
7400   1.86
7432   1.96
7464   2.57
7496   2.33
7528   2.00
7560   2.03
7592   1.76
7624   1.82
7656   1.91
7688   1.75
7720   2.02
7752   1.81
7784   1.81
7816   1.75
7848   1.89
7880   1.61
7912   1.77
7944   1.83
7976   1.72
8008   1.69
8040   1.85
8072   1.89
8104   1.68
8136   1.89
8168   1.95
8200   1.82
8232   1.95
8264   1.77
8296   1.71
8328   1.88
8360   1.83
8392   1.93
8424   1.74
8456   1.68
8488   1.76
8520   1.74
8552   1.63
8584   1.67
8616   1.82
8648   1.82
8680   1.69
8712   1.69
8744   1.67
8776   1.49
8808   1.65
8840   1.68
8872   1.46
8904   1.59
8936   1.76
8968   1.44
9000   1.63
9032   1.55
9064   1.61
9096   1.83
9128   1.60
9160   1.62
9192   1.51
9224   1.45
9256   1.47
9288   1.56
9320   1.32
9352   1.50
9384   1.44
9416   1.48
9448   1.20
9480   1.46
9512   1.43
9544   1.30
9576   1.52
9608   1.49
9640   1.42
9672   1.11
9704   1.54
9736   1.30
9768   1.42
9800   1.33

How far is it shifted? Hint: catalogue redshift 0.11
